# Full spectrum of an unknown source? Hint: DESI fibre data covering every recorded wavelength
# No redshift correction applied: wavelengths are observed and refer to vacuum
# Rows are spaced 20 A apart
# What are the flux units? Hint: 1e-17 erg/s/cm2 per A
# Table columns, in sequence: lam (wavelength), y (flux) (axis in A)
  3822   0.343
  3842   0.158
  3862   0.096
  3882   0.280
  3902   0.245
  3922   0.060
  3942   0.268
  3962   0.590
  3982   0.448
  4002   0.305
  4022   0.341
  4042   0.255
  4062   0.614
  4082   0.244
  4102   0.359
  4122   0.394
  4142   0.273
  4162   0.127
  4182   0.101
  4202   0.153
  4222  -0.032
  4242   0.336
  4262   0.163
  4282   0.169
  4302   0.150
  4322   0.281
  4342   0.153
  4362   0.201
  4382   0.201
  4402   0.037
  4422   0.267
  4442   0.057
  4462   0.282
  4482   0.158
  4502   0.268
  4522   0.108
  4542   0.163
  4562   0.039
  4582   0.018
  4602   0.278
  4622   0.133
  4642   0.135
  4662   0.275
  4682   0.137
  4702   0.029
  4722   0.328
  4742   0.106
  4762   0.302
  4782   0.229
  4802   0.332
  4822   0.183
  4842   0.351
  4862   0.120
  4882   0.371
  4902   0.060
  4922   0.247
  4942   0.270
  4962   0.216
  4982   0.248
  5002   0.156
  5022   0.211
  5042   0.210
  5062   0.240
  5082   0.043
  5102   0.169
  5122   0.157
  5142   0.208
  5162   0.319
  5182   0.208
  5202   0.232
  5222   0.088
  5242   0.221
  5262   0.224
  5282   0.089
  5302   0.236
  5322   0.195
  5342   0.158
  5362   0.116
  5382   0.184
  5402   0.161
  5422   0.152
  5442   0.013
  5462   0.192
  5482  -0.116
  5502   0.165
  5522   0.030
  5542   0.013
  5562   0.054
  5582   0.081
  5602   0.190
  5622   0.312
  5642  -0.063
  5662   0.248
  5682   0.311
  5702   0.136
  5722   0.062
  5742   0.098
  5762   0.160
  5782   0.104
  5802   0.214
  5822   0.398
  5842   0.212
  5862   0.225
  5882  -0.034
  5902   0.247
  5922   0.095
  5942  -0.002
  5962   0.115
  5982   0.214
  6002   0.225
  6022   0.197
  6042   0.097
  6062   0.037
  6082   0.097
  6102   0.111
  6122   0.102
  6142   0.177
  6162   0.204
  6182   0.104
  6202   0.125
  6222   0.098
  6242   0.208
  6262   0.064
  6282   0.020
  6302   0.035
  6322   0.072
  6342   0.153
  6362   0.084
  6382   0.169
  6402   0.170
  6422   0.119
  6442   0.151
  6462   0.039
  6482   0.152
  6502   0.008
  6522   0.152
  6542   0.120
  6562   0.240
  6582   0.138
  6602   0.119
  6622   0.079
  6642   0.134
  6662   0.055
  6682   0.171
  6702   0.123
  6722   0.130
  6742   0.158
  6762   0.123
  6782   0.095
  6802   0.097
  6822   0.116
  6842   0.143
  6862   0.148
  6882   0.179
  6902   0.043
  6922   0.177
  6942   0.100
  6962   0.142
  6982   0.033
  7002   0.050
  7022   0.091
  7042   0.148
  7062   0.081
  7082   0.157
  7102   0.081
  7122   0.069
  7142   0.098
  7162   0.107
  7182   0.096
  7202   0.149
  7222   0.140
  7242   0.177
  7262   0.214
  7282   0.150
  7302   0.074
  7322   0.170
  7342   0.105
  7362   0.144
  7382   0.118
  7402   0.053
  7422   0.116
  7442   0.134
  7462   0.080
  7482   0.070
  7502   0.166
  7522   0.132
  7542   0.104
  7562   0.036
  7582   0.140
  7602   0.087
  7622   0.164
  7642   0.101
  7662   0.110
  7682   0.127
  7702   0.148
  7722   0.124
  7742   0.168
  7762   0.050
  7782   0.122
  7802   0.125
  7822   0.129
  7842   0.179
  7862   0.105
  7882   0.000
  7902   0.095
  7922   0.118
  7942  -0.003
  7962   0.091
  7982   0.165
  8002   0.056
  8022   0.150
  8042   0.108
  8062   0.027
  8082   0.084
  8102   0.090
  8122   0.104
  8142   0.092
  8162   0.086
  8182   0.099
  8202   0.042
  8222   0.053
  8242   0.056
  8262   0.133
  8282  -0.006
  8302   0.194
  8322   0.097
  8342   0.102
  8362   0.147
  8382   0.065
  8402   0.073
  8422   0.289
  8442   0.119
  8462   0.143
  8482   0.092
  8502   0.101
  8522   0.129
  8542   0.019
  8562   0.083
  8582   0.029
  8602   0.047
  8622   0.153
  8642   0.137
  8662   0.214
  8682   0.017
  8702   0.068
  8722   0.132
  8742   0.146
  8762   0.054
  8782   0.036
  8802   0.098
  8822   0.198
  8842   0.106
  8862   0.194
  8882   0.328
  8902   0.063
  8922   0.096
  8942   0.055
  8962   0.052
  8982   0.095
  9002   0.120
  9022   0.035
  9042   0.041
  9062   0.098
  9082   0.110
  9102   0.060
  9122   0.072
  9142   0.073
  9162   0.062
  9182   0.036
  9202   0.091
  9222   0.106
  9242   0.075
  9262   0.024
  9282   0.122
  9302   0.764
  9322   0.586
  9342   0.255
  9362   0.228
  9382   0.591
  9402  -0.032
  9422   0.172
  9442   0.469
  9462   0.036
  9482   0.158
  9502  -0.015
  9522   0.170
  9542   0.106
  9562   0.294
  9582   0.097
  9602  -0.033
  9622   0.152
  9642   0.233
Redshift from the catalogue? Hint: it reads 1.495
